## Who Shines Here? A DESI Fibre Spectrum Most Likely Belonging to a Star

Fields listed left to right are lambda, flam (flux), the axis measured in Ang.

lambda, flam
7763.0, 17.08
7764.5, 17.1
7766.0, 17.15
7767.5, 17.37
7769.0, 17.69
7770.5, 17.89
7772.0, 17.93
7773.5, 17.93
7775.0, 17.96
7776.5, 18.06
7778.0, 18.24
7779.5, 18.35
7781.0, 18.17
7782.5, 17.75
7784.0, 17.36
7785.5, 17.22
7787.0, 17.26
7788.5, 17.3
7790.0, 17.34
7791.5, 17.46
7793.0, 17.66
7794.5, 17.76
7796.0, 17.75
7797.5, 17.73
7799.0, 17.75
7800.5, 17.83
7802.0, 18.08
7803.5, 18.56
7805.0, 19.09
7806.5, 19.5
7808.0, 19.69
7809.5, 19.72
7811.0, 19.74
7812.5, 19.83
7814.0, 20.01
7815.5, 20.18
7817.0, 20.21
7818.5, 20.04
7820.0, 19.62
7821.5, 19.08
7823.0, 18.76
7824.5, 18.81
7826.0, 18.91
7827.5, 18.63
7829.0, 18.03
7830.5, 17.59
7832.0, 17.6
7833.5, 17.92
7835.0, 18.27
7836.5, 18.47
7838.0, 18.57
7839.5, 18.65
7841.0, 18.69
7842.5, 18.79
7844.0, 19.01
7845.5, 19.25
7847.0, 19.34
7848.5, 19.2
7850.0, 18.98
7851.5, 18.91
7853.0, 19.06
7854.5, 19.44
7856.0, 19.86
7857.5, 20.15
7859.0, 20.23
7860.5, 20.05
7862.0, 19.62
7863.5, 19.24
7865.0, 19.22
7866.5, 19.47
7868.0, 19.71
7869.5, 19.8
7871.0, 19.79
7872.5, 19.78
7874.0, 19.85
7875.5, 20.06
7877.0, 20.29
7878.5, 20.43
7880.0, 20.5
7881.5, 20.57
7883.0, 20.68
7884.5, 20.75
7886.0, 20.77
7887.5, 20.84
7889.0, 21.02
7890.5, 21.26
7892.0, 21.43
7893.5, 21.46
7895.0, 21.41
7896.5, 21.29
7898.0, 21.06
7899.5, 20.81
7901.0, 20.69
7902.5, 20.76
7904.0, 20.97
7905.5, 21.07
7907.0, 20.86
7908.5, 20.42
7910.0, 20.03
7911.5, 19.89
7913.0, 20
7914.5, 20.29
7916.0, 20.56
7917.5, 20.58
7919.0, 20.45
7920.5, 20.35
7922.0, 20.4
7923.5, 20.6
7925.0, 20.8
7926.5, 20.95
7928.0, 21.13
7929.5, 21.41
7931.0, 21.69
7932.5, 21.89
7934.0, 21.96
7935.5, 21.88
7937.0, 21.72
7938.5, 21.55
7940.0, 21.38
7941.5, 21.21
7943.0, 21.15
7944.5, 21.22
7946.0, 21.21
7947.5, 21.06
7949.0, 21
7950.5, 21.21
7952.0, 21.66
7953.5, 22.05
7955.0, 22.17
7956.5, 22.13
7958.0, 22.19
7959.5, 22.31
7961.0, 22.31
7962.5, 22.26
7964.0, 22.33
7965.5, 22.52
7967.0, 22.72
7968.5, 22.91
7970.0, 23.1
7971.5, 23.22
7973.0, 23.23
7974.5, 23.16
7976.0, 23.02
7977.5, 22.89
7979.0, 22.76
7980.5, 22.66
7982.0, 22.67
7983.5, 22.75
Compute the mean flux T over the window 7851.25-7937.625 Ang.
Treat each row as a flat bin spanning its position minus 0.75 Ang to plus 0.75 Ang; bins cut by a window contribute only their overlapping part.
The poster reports 20.5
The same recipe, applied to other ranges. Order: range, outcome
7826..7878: 19.2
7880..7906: 21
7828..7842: 18.2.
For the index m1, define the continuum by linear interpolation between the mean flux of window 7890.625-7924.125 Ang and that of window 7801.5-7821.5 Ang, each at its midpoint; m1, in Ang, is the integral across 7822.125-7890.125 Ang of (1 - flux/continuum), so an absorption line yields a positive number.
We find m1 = 2.3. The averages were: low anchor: 19.6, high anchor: 20.7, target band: 19.4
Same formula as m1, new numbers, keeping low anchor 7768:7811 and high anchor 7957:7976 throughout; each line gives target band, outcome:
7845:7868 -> 0.4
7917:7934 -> 0.5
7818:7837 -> 0.5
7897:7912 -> 0.3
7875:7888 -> 0.0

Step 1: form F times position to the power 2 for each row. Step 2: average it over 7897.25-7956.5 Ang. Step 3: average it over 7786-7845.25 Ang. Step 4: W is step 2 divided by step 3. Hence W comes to 1.16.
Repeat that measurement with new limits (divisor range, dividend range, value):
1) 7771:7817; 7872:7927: 1.16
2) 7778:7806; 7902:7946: 1.21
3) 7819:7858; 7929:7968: 1.19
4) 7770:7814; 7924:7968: 1.24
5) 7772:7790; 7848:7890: 1.15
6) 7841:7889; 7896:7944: 1.07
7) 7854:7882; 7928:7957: 1.10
